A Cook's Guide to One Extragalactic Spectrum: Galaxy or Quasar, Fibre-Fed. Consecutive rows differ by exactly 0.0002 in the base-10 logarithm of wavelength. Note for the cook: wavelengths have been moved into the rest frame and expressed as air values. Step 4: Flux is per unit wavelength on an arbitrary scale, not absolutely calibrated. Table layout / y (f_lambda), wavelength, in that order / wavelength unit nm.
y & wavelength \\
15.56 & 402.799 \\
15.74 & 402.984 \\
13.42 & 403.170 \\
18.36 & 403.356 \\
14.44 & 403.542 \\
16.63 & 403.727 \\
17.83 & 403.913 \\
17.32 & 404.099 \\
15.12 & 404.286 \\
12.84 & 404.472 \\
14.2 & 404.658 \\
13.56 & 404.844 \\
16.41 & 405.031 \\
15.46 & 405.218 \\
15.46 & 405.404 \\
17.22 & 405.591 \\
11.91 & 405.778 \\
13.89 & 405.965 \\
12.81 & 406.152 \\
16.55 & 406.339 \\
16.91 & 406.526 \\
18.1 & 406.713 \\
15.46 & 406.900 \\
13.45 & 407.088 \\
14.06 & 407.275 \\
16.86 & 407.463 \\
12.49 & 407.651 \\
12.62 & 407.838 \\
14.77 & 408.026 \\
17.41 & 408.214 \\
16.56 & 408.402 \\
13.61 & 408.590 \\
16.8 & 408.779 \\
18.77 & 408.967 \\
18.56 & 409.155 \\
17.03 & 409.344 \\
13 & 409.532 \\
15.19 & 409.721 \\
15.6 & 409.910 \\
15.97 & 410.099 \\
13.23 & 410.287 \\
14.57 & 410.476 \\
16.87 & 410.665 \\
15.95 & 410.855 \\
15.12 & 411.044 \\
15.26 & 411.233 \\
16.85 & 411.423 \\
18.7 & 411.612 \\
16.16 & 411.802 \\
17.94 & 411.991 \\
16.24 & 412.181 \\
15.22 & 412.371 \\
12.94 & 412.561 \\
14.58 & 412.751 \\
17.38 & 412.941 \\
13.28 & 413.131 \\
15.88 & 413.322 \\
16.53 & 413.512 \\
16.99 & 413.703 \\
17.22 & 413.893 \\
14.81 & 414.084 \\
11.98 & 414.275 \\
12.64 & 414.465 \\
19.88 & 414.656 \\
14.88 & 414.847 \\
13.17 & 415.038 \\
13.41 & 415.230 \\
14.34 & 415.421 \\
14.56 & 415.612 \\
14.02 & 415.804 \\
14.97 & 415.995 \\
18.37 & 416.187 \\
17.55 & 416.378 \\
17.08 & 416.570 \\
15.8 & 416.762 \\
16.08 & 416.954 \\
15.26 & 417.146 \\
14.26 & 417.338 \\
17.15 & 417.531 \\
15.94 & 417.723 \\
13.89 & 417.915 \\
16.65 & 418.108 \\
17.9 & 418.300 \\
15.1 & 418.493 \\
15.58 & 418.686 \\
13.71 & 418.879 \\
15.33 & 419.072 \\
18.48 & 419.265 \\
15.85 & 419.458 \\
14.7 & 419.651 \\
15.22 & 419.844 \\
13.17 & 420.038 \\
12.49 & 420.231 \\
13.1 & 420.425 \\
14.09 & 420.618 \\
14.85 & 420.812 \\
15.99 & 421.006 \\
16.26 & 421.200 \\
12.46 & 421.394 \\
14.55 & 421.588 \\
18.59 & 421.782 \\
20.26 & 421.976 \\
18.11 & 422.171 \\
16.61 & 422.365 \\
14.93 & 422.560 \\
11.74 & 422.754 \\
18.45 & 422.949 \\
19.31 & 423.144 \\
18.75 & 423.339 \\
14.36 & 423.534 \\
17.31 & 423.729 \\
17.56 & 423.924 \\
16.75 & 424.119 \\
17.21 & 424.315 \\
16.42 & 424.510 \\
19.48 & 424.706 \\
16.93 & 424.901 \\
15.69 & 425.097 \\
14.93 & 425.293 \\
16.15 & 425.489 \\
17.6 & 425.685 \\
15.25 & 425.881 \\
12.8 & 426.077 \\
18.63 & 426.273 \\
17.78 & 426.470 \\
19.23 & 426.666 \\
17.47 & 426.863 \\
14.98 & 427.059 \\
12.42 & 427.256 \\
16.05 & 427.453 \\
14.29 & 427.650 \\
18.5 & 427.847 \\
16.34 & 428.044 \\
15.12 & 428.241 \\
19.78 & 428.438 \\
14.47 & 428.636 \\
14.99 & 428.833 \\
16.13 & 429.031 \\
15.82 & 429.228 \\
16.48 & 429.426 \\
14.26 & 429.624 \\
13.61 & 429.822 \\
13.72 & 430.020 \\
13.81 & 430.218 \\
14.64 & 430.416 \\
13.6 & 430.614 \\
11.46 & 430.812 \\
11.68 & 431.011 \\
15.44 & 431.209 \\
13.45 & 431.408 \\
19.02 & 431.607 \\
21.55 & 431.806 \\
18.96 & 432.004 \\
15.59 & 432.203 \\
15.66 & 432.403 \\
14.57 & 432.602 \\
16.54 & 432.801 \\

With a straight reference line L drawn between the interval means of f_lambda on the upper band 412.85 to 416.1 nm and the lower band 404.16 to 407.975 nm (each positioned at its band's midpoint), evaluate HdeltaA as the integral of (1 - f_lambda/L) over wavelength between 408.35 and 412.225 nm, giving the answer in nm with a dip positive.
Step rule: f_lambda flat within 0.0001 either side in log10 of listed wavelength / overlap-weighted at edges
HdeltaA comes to -0.30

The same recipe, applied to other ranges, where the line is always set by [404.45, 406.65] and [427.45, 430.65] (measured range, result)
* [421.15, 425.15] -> -0.39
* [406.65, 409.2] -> -0.11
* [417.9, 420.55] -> 0.01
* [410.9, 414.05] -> -0.20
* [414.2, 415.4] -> 0.06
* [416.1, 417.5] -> -0.11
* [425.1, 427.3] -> -0.12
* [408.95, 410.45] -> -0.07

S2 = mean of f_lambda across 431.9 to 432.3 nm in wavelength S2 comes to 17.4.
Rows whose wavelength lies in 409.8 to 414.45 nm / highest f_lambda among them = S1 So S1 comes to 18.7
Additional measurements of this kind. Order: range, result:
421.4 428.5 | 20.26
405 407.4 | 18.1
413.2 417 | 19.88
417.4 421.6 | 18.48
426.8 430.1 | 19.78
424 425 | 19.48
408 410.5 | 18.77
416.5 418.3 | 17.9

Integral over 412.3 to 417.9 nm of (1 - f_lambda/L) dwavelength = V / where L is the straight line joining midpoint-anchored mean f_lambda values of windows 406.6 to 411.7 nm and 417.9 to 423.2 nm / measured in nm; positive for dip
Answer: 0.10 nm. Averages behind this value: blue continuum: 15.7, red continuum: 15.6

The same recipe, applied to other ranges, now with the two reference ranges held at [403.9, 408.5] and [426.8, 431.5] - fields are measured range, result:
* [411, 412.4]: -0.14 nm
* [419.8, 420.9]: 0.09 nm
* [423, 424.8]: -0.30 nm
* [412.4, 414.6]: 0.00 nm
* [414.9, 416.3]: 0.03 nm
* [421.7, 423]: -0.17 nm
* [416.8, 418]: -0.04 nm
